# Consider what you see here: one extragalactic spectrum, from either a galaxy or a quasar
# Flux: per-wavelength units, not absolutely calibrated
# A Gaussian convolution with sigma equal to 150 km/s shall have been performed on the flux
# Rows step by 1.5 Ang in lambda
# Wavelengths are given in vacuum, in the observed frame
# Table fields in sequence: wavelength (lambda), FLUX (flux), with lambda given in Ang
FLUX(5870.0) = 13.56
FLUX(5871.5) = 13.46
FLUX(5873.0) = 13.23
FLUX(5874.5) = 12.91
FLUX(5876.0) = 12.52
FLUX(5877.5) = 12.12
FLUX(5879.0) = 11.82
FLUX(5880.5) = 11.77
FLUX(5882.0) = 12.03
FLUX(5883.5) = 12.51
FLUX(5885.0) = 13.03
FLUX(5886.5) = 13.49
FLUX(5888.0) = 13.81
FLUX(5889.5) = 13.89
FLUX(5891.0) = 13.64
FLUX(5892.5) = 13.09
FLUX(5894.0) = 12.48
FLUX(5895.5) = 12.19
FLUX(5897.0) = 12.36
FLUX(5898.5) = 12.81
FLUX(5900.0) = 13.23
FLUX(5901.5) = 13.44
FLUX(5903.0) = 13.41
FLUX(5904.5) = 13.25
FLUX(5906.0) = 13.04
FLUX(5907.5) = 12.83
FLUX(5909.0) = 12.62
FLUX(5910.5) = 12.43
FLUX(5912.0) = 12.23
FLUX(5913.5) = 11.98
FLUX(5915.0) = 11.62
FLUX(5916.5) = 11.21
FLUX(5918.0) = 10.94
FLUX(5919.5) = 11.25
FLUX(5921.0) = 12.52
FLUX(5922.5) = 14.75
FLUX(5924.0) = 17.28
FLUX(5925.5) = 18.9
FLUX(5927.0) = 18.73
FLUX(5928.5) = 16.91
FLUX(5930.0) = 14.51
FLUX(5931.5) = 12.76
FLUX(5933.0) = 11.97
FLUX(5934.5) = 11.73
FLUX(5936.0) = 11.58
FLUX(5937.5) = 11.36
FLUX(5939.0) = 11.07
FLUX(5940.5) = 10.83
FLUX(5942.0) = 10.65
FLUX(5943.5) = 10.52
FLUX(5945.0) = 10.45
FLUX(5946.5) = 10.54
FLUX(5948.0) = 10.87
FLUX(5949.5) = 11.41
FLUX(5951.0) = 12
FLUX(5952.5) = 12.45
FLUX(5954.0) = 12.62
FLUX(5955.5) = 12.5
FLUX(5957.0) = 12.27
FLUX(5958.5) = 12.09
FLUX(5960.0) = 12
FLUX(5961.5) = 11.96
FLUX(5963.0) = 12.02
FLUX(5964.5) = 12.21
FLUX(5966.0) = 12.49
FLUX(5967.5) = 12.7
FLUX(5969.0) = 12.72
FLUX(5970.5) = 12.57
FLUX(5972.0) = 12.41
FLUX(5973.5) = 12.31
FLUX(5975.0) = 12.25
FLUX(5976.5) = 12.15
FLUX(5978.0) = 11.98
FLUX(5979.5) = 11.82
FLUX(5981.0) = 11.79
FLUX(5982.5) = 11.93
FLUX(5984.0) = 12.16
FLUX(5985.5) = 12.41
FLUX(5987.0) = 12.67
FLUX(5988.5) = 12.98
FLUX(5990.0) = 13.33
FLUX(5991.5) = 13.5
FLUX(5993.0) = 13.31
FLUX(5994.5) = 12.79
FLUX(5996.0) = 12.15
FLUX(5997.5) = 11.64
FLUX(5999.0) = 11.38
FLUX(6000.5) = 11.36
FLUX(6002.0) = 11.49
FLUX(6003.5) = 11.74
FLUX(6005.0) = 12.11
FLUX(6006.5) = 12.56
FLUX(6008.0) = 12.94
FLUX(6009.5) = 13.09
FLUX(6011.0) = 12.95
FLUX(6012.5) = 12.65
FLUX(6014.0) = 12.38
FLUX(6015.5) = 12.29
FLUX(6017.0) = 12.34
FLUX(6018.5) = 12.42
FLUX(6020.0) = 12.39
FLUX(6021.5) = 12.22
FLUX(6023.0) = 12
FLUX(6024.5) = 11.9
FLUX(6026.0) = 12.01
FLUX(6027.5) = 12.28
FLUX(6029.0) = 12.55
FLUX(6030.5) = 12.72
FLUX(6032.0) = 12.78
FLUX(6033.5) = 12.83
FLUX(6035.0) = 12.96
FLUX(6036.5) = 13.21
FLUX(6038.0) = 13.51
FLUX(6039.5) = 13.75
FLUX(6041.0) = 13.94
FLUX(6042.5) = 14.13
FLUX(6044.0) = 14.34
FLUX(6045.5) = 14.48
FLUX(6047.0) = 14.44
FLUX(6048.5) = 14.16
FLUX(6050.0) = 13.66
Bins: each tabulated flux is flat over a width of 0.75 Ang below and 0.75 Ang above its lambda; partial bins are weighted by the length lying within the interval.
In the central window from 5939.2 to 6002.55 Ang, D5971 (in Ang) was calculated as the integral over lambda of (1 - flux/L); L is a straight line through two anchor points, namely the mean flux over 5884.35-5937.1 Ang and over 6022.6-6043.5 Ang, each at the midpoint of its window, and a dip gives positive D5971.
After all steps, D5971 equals 5.2 Ang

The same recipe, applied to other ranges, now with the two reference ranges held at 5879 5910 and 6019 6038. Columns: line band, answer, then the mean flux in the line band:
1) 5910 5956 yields 0.73 Ang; 12.6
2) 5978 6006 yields 0.85 Ang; 12.2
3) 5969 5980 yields 0.37 Ang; 12.3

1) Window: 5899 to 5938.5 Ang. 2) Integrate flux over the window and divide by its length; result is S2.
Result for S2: 13.3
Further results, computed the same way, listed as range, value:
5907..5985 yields 12.5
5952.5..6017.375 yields 12.4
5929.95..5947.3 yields 11.4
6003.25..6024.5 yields 12.4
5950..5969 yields 12.3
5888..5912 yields 13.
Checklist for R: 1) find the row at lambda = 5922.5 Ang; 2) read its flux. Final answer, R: 14.75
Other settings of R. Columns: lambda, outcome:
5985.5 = 12.41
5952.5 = 12.45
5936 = 11.58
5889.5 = 13.89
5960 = 12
